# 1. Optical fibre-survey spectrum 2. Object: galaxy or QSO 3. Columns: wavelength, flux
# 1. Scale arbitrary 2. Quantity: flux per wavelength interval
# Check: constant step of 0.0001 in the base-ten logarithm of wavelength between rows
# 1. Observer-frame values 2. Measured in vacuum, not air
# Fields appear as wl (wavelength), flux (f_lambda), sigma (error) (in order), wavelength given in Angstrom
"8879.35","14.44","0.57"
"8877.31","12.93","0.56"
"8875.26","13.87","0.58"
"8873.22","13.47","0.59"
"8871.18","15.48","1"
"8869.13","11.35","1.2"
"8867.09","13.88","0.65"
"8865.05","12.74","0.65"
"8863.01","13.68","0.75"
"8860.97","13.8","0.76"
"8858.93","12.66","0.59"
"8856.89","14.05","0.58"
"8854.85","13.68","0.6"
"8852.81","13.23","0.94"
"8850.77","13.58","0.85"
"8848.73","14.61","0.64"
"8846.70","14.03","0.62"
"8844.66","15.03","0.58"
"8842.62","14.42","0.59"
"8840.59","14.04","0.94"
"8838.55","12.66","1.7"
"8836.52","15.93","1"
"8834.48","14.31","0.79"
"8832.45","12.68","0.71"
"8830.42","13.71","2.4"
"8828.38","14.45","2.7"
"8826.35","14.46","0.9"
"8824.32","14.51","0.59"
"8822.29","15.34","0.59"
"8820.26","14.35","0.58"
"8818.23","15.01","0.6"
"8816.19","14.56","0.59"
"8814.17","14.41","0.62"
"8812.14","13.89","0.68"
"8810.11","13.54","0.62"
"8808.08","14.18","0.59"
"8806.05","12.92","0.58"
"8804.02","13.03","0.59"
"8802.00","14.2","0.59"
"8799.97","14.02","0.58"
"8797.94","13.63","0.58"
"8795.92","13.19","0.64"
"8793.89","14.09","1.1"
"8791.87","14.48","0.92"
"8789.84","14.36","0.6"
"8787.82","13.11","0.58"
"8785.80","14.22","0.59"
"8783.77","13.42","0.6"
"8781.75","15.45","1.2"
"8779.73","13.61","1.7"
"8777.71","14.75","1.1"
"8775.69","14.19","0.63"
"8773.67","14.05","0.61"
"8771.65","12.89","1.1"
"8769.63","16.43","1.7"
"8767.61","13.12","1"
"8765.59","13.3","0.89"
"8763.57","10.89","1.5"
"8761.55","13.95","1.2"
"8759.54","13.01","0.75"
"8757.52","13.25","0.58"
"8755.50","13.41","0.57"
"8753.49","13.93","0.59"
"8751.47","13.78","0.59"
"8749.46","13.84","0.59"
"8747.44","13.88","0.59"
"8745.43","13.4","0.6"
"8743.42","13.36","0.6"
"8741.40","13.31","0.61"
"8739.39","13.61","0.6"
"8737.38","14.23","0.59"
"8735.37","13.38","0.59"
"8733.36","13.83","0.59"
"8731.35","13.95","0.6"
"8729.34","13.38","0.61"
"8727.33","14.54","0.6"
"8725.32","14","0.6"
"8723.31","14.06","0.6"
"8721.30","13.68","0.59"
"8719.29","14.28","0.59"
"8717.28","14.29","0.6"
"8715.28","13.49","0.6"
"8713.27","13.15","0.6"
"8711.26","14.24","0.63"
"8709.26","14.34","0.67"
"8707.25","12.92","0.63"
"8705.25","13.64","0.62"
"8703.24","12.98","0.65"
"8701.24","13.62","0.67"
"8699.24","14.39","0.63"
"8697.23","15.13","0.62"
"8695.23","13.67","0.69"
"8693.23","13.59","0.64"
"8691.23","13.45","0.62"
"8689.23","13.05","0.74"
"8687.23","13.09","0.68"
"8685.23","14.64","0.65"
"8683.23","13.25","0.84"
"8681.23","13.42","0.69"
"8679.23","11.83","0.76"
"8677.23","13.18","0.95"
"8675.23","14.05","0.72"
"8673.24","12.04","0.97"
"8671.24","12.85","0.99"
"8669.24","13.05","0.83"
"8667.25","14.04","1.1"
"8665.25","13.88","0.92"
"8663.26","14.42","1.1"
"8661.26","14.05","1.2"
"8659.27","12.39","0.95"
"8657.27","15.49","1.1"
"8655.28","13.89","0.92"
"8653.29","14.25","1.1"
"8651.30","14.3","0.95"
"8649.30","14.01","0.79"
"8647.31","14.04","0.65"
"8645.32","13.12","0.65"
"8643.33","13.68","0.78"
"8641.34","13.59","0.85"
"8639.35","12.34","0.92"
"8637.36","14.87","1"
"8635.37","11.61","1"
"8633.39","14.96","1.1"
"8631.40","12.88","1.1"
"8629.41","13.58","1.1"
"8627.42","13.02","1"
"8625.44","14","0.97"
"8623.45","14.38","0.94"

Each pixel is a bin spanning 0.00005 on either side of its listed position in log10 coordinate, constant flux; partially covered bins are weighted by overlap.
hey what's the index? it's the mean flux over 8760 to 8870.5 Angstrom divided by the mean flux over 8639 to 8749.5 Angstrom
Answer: 1.0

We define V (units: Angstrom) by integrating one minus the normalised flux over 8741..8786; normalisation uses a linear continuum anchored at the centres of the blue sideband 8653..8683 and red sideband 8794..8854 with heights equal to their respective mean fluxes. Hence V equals 0.4 Angstrom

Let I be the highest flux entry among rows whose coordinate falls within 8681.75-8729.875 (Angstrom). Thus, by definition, 15.13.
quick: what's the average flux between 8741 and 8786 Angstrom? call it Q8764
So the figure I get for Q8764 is 13.7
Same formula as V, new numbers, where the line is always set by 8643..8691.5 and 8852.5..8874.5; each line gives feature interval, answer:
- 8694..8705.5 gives -0.3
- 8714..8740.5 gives -0.7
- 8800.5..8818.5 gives -0.6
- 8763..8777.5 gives -0.2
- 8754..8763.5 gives 0.2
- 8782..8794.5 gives -0.5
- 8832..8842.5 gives -0.4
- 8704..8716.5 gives -0.1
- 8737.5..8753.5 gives -0.1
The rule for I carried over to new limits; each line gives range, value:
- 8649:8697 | 15.49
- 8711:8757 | 14.54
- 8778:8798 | 15.45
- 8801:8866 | 15.93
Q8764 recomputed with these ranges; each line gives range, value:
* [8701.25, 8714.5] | 13.5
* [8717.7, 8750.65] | 13.8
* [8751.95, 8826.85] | 13.9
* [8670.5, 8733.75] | 13.6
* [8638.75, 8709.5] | 13.6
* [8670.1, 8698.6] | 13.4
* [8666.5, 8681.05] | 13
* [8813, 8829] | 14.6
